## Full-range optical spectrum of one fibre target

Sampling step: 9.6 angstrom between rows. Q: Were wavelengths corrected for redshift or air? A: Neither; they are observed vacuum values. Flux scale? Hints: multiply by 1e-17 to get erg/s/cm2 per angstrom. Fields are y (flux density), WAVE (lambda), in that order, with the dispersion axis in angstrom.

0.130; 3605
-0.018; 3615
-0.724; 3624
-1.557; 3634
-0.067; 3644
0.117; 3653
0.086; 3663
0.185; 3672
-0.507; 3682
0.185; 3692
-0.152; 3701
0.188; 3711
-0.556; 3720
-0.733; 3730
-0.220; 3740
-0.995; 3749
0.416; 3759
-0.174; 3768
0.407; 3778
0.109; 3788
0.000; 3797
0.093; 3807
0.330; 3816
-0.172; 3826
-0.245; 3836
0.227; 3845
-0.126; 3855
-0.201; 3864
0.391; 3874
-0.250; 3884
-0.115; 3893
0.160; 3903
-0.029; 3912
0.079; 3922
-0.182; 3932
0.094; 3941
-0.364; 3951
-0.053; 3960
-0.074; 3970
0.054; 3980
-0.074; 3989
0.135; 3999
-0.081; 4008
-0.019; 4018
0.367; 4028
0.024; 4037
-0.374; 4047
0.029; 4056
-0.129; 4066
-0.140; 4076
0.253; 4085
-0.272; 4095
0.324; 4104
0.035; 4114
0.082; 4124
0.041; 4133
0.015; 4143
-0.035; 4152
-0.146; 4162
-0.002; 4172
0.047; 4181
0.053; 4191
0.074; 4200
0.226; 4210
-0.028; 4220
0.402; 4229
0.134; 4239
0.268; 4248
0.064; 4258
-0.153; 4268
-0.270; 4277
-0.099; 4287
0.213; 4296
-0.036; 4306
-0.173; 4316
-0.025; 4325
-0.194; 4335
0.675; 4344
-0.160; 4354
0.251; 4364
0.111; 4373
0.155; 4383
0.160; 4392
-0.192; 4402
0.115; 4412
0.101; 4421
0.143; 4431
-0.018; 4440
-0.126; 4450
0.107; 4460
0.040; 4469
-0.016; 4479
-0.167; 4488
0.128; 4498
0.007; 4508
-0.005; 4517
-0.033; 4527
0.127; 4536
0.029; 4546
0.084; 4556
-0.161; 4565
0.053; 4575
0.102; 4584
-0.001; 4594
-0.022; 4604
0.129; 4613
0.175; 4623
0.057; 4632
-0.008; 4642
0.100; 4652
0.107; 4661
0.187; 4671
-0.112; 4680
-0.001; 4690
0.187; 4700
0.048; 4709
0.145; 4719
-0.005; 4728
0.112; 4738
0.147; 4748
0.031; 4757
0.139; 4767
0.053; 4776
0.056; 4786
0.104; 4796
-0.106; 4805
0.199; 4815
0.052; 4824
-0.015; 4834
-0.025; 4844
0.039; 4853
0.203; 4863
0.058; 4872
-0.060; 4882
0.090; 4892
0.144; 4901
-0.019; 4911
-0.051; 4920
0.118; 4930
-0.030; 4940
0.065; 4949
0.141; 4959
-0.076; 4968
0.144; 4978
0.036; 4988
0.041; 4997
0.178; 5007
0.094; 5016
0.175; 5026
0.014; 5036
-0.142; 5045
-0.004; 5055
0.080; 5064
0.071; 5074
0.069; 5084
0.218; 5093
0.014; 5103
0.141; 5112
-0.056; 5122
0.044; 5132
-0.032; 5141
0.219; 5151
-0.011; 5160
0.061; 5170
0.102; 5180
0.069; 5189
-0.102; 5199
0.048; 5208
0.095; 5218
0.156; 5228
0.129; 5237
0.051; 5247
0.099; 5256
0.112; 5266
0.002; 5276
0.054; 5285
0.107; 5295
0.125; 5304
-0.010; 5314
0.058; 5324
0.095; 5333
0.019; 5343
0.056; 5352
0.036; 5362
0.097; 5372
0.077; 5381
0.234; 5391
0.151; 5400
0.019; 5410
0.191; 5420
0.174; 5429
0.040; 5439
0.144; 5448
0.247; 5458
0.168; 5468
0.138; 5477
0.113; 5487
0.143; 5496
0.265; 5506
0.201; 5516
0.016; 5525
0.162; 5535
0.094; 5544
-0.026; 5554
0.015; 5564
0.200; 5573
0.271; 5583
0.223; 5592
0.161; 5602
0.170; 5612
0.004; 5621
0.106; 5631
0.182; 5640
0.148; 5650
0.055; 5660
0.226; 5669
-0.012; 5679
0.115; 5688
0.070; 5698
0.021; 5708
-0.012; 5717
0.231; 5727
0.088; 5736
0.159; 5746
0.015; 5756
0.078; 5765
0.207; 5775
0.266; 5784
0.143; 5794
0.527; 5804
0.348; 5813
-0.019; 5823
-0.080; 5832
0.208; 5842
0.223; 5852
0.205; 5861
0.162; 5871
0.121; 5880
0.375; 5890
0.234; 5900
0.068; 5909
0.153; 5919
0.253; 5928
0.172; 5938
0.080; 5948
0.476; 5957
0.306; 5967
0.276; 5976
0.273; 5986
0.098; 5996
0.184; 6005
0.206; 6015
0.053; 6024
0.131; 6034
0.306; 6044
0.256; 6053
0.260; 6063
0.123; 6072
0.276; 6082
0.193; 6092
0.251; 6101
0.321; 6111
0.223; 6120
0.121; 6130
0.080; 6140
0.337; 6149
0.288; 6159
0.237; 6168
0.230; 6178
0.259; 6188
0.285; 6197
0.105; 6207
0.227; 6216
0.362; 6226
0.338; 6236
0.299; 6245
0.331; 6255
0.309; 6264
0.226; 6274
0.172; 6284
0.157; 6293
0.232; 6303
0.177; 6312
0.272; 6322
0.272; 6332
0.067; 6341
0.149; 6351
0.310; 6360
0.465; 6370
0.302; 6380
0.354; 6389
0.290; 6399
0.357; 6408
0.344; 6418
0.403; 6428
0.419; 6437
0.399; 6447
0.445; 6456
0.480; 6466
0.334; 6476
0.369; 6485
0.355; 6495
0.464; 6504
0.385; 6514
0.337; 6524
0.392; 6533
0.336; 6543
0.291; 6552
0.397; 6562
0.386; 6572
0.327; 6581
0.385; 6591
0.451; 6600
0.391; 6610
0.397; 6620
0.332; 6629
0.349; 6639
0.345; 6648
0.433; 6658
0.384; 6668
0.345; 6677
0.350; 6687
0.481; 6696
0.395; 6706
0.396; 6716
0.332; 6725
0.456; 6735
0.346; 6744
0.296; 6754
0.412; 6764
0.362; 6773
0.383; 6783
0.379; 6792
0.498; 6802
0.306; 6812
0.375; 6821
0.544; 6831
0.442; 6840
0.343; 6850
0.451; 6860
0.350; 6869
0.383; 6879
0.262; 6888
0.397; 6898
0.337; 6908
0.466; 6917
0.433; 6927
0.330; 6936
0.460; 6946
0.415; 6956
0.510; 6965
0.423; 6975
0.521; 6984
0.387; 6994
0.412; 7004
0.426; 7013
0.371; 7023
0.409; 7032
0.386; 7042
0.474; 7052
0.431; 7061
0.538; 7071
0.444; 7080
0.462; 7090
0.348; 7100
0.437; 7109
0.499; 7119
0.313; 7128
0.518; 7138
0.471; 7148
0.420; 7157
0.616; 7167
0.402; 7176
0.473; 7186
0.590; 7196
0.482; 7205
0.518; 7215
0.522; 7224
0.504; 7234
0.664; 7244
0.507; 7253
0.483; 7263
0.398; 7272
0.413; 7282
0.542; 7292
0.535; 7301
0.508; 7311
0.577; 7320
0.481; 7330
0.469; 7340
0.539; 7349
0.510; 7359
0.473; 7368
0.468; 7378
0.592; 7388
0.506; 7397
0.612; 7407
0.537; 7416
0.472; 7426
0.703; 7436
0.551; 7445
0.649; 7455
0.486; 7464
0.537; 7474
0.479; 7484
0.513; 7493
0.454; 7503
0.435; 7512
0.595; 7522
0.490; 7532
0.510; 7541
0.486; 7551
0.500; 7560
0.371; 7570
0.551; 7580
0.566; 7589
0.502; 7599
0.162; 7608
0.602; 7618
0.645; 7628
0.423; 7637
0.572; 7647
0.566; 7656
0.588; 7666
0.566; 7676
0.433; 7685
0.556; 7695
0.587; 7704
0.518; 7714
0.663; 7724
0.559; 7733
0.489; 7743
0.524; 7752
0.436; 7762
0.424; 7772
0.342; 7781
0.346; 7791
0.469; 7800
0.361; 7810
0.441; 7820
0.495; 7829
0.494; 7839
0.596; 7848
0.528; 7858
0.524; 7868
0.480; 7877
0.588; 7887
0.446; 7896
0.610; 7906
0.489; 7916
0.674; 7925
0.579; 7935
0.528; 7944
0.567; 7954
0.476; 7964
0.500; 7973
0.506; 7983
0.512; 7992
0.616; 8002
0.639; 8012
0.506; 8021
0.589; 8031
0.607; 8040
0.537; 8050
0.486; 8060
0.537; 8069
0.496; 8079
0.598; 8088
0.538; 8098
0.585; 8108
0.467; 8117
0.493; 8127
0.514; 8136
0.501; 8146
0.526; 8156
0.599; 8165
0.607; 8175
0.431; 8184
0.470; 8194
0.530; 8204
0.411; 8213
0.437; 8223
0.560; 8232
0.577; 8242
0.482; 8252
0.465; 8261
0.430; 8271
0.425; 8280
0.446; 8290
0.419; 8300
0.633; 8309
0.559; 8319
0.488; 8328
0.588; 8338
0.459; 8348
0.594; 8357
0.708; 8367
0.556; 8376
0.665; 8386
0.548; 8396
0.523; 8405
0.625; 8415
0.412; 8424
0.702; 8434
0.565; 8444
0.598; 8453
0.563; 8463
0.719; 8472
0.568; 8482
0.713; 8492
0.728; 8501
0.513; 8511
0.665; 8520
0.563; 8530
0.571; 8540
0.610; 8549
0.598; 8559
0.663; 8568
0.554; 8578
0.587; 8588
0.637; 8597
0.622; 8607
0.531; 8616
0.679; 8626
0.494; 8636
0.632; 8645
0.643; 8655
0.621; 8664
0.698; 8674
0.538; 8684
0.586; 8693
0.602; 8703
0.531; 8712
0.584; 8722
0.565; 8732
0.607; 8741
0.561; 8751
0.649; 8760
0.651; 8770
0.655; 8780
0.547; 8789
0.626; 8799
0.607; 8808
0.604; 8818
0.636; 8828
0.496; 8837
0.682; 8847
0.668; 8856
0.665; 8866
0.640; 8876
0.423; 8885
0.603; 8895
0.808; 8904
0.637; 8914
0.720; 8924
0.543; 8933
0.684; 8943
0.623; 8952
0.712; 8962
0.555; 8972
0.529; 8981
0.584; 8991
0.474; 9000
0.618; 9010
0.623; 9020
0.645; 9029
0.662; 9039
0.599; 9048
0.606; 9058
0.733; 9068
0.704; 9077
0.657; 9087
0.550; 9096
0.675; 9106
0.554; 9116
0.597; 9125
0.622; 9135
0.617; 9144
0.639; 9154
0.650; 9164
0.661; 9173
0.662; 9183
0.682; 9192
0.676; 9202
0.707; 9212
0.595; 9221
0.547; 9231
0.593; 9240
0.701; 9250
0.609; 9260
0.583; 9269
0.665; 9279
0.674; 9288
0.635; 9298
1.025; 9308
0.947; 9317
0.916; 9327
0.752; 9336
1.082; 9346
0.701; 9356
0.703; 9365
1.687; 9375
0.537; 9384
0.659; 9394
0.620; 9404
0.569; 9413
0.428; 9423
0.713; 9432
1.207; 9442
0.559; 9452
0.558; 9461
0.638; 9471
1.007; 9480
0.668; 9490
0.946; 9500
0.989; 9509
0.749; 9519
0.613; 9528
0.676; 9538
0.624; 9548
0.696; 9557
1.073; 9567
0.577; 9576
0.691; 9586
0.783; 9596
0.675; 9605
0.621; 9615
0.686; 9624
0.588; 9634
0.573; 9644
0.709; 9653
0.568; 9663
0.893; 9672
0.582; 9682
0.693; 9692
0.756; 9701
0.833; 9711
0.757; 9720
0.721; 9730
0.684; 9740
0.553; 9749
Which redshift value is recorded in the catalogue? 0.599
